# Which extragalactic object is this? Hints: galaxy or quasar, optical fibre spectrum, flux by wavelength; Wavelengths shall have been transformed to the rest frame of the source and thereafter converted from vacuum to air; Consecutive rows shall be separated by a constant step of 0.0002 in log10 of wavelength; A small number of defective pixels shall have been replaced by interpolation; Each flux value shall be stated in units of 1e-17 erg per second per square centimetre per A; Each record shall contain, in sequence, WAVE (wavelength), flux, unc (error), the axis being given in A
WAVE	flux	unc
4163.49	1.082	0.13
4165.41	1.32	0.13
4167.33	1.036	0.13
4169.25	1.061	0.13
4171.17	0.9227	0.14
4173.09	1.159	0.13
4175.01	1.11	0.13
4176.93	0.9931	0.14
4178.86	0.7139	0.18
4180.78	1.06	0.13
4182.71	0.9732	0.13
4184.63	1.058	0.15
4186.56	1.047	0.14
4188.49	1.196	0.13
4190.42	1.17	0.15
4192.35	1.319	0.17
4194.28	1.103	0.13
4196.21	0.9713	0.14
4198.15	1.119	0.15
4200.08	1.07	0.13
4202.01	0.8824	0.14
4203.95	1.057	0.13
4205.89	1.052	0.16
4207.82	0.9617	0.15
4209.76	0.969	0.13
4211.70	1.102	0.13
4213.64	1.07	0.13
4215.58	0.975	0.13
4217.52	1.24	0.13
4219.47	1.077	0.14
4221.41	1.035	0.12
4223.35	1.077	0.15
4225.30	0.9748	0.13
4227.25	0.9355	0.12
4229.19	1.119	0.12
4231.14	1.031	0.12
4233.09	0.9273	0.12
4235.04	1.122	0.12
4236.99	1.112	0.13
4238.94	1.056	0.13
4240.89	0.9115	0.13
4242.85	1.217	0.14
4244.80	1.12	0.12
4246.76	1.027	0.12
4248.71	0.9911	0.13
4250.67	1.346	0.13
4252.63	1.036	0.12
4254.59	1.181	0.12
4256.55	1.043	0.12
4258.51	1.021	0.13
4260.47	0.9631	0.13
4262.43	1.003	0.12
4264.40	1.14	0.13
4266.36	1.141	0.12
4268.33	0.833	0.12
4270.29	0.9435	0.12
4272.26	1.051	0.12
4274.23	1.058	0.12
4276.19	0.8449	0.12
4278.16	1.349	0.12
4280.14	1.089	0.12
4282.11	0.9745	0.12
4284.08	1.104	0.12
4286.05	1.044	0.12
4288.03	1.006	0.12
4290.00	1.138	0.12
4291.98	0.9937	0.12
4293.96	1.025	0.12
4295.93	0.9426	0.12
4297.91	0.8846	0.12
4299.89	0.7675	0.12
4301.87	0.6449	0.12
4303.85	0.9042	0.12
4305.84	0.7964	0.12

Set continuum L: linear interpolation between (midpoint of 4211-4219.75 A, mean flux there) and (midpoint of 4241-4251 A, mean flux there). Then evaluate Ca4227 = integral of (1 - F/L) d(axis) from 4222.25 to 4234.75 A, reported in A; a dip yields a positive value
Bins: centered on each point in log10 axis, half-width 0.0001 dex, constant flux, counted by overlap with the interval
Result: 0.9 A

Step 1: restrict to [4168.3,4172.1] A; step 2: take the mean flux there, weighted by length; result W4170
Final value 0.992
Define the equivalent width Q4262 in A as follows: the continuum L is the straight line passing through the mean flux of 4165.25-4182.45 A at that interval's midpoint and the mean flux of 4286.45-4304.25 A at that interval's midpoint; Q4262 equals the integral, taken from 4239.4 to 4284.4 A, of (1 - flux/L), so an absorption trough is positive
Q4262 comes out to -4.9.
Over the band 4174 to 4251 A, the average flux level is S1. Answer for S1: 1.06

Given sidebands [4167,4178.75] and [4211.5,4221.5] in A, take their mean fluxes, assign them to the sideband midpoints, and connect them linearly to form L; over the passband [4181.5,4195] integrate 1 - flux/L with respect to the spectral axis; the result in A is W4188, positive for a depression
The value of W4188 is -1.0 A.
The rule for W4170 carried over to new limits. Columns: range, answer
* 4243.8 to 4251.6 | 1.12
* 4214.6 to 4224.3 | 1.08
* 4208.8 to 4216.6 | 1.03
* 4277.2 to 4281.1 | 1.22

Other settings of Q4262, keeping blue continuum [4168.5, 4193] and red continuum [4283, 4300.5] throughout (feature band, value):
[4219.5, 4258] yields -1.58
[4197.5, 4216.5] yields 0.33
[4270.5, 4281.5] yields -0.68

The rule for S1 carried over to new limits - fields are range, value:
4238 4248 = 1.06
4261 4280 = 1.04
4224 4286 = 1.05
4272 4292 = 1.06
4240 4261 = 1.08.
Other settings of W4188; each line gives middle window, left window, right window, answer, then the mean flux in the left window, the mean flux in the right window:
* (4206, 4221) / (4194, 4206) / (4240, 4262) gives -0.2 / 1.03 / 1.08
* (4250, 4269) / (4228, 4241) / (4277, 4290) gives 0.0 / 1.05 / 1.09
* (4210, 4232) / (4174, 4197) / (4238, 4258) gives 0.5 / 1.06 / 1.09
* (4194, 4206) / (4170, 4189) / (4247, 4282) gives 0.0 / 1.02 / 1.06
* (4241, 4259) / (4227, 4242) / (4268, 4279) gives -1.3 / 1.03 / 1.02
